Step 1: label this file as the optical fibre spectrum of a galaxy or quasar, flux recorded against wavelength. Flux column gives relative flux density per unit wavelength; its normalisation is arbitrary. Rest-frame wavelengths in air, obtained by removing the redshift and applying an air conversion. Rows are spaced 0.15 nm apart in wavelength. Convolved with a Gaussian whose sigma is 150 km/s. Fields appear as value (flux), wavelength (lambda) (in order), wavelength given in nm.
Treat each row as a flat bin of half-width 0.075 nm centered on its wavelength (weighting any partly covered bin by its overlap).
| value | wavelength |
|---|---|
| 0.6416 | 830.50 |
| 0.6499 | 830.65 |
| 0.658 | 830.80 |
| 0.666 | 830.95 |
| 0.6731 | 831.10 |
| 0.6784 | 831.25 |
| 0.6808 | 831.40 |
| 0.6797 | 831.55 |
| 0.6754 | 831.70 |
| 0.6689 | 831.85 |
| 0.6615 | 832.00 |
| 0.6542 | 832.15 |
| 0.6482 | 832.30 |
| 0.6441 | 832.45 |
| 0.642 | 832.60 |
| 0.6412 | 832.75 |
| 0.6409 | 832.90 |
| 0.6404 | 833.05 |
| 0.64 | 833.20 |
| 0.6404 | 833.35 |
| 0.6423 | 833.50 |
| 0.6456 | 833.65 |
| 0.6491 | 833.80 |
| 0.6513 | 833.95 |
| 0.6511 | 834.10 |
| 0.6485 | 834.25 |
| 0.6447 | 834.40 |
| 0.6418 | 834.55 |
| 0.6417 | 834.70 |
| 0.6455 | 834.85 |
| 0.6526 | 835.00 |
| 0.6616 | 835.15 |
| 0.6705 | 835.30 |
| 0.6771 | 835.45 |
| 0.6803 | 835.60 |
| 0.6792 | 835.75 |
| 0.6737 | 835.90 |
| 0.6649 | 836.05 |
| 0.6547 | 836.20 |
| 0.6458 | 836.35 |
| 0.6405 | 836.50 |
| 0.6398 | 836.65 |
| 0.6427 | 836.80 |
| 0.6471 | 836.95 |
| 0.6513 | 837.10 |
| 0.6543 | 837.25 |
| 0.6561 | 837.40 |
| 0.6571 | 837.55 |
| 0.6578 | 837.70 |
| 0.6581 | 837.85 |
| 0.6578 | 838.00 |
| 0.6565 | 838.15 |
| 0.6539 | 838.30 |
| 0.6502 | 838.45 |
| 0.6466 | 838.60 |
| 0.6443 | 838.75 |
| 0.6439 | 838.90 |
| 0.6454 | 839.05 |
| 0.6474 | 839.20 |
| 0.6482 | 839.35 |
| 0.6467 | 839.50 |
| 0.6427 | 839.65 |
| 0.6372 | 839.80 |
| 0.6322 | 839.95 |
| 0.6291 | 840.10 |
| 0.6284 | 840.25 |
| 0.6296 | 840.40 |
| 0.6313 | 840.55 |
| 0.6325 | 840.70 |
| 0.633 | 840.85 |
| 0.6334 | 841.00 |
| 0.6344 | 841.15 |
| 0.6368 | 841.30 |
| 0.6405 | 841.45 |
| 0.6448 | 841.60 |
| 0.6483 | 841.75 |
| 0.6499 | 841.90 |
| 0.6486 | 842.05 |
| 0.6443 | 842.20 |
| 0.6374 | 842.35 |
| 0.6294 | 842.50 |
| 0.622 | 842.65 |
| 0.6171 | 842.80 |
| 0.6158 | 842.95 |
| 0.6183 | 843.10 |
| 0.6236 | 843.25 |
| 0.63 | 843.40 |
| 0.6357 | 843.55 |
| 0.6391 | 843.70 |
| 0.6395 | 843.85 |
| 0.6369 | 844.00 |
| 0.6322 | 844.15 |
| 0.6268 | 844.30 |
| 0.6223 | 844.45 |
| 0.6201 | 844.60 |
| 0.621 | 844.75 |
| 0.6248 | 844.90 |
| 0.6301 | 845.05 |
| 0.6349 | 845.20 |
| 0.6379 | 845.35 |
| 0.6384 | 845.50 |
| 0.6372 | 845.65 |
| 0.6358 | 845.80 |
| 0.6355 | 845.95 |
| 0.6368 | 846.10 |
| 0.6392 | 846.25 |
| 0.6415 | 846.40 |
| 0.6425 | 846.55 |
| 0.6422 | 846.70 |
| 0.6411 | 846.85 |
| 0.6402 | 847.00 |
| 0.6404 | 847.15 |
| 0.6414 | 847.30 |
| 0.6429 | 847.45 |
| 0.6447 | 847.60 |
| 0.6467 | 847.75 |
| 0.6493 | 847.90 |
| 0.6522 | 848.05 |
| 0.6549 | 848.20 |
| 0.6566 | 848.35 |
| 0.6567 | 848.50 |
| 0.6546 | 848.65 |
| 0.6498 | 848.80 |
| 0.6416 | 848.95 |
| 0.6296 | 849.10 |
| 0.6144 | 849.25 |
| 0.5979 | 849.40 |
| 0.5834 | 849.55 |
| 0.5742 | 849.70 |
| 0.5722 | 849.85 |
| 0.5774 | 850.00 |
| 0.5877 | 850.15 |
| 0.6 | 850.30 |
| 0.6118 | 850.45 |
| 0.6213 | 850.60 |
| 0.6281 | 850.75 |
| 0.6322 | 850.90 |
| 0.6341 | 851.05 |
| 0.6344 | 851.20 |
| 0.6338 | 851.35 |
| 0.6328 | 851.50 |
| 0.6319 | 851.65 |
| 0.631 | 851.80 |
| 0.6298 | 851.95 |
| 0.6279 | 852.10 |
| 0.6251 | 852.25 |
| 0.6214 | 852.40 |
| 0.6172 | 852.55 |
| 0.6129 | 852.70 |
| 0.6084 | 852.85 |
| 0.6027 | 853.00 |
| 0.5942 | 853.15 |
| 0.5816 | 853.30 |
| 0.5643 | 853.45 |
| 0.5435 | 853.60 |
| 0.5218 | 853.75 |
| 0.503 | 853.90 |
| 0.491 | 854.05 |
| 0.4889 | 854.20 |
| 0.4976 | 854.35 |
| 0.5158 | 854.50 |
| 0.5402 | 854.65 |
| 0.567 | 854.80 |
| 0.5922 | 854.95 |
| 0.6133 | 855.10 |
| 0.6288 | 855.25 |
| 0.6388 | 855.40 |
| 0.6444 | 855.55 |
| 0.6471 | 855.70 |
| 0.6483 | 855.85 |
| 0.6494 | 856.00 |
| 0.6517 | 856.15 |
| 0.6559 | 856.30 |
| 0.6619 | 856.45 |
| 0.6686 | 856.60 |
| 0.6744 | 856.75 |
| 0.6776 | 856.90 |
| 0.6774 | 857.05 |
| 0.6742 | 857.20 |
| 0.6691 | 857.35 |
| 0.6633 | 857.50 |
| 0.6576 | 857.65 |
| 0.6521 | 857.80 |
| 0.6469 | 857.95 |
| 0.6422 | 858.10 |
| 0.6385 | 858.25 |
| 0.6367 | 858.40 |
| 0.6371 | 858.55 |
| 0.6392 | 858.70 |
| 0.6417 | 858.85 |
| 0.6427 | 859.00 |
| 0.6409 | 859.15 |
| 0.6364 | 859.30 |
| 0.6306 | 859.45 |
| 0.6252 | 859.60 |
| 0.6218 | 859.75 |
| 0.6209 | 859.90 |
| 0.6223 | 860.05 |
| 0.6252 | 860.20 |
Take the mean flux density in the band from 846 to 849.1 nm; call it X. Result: 0.645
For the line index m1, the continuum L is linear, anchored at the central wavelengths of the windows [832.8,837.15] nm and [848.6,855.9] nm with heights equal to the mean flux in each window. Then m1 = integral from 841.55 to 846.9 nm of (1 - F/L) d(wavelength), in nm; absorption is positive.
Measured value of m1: -0.09 nm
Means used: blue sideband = 0.652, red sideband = 0.598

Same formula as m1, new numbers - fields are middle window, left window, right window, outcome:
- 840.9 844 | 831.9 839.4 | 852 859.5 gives 0.025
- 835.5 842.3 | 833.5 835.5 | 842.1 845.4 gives -0.066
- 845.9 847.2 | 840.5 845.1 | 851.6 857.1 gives -0.036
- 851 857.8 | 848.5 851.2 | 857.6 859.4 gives 0.179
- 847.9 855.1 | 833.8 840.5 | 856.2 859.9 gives 0.561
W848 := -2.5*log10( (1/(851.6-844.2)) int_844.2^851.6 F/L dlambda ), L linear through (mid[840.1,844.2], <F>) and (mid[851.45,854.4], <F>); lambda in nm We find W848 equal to -0.04 mag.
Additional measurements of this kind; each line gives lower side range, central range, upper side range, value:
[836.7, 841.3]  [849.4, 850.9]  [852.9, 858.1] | 0.04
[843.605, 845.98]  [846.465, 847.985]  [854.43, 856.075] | -0.03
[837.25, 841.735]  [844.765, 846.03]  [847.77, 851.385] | 0.00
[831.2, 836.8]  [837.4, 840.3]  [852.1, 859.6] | 0.00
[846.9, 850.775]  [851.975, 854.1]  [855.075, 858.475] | 0.10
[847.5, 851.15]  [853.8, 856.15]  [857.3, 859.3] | 0.10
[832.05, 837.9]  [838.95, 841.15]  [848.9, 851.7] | 0.00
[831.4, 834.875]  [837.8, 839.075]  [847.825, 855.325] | -0.03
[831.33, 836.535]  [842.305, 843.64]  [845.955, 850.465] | 0.02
